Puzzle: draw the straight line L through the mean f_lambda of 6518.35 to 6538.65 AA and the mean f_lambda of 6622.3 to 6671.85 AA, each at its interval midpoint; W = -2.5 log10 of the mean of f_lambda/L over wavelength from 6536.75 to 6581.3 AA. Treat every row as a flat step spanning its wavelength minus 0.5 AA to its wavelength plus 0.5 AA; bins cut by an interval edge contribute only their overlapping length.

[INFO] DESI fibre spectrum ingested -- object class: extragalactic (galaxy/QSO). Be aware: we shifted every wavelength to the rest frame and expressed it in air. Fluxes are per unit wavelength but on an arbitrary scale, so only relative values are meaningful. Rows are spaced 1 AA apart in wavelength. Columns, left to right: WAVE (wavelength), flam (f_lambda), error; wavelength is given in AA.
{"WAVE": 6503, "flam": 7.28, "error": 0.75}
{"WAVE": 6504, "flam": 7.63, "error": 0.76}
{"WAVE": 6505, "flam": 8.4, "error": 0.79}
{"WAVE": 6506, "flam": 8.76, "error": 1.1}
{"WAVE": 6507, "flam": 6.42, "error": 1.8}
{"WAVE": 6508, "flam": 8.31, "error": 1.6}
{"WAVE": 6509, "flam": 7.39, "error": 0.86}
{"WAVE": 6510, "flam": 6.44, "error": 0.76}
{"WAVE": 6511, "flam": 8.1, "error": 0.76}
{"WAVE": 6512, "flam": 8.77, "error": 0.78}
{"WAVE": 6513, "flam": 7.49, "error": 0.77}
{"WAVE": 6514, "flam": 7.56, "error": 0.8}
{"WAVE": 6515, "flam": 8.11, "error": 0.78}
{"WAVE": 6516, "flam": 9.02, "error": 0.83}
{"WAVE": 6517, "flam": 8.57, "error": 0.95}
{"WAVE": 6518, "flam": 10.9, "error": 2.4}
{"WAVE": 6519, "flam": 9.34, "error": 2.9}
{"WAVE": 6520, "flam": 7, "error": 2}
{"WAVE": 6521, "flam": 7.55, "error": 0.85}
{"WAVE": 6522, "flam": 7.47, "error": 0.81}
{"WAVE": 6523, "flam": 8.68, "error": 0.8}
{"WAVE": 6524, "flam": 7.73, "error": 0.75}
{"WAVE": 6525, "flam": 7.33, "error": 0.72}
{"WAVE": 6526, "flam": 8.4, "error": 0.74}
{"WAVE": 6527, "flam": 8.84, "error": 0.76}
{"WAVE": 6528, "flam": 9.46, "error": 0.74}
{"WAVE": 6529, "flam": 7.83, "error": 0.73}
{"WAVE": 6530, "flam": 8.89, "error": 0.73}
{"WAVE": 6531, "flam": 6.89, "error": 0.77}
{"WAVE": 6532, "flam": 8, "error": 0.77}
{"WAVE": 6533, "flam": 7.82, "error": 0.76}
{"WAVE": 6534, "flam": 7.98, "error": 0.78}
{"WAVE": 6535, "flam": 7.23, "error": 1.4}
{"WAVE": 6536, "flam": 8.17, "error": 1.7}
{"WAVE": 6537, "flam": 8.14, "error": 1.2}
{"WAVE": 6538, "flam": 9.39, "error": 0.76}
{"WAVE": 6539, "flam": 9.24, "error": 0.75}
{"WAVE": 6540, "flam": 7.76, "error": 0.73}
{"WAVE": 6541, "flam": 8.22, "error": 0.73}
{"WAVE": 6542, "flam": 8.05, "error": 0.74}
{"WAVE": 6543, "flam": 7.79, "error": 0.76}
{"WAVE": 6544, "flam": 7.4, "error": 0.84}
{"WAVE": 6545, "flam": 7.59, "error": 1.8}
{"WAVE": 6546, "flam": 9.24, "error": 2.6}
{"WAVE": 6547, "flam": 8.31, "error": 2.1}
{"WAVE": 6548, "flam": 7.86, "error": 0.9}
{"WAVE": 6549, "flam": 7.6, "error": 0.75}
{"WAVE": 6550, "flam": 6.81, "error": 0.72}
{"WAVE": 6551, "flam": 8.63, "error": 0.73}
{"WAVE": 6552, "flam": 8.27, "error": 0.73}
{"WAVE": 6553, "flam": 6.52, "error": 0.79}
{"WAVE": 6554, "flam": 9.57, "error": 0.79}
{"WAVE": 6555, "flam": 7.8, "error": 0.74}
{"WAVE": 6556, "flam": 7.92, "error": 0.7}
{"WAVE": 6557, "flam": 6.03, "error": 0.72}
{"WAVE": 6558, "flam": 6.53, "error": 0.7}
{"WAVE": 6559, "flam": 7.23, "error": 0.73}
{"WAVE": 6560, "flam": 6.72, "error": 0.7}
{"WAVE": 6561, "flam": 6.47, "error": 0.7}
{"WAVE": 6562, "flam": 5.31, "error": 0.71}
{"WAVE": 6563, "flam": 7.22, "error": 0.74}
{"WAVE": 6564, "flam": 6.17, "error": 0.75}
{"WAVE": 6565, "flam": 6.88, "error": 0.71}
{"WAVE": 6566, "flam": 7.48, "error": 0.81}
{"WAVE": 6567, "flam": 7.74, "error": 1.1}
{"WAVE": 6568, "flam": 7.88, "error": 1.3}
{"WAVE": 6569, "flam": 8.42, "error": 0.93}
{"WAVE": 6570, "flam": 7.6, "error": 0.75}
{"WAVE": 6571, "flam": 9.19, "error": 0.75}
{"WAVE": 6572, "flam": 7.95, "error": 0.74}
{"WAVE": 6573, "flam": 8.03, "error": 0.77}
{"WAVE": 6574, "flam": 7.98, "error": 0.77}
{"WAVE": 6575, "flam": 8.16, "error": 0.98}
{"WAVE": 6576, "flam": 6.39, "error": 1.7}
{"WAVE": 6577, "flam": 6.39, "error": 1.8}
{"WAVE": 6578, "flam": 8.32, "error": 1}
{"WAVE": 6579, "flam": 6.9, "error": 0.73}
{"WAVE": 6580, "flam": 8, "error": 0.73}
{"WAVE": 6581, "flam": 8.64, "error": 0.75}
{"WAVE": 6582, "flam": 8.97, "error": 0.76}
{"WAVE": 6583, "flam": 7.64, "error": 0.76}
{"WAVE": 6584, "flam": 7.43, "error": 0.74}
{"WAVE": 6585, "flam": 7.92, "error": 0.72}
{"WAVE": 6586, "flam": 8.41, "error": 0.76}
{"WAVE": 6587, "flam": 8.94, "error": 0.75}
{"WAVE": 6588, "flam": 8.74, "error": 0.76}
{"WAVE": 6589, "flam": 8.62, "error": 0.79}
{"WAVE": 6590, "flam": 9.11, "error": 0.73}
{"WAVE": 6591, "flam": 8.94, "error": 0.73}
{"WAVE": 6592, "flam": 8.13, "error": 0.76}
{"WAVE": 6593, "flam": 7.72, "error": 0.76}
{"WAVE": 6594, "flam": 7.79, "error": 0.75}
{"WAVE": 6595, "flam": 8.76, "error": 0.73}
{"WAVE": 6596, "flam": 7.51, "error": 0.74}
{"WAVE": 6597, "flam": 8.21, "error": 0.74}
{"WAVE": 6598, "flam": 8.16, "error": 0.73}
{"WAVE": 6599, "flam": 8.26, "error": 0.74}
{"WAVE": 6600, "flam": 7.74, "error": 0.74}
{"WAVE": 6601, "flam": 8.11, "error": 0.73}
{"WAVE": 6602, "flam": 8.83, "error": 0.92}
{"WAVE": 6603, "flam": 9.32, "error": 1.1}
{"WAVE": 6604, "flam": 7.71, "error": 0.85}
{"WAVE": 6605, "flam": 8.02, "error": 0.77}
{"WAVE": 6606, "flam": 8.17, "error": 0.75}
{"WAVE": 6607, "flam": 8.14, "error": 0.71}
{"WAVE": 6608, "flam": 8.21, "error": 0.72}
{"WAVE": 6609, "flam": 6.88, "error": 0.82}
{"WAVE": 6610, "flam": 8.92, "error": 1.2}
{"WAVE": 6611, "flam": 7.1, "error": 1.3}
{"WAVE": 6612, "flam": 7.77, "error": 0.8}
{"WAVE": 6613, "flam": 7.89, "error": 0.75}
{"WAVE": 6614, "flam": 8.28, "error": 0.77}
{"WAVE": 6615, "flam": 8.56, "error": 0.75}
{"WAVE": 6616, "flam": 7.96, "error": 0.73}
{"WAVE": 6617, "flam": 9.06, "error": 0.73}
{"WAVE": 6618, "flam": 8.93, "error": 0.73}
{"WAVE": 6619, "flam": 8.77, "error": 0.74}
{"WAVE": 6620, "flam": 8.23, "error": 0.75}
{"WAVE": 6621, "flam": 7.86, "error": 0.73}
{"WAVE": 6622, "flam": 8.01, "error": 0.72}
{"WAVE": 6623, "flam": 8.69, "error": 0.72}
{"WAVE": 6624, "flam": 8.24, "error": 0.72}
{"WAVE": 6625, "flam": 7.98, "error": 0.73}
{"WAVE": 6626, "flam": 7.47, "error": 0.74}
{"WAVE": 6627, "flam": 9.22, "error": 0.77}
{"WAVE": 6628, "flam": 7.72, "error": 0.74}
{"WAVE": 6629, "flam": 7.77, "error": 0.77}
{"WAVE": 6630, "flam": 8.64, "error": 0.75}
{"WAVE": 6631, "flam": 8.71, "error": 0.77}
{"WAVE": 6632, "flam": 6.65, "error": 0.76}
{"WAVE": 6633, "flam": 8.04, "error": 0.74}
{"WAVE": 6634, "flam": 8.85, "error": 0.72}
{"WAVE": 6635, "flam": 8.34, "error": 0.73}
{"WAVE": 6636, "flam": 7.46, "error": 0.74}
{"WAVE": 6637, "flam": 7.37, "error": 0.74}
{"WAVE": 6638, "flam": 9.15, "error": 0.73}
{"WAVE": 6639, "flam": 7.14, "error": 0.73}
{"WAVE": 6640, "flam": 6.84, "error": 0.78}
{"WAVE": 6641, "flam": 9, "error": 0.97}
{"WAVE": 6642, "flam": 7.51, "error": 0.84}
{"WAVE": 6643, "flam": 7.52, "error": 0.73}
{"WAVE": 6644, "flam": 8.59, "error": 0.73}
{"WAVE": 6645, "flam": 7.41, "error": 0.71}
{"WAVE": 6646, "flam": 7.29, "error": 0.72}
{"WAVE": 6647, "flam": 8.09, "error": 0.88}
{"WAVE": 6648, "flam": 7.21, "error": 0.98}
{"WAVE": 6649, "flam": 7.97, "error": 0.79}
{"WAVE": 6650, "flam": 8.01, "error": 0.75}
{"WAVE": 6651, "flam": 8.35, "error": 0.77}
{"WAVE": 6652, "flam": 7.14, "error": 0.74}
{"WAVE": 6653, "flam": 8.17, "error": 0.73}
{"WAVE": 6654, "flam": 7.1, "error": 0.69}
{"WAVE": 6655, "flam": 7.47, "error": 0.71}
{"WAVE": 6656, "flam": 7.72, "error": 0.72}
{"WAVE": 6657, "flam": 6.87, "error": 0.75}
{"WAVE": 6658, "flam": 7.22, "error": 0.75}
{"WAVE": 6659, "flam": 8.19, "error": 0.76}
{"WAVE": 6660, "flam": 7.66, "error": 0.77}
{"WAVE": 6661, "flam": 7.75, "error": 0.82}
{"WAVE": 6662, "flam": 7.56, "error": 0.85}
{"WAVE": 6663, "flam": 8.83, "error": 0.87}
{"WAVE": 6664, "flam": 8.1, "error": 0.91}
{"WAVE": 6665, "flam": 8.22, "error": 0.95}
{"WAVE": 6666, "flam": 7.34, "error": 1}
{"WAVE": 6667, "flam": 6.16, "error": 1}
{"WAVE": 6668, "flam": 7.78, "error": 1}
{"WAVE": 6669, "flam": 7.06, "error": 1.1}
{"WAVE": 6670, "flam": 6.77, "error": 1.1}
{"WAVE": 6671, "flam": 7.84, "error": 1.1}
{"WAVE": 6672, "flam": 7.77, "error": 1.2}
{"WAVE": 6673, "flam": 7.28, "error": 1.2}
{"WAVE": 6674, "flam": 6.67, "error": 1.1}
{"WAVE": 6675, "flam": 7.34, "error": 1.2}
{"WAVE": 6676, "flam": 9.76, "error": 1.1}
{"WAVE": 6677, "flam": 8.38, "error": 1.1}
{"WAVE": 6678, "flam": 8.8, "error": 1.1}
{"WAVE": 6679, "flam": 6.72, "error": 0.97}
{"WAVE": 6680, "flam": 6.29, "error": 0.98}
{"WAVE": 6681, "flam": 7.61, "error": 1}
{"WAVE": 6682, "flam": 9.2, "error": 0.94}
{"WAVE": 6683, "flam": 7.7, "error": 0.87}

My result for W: 0.05 mag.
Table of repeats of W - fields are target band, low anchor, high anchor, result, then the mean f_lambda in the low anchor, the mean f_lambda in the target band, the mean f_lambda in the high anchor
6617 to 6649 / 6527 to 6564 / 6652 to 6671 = -0.060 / 7.77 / 8.04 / 7.55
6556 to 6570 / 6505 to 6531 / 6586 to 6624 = 0.176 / 8.15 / 6.99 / 8.27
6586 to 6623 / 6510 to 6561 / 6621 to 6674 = -0.054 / 8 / 8.27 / 7.78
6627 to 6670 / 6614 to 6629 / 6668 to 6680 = 0.026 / 8.31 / 7.77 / 7.62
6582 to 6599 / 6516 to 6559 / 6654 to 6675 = -0.060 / 8.07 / 8.27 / 7.5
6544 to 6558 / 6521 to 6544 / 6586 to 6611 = 0.050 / 8.12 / 7.79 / 8.27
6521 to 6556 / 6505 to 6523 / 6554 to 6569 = -0.070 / 8.1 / 8.08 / 7.09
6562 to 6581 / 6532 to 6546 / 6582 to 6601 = 0.086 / 8.1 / 7.56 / 8.24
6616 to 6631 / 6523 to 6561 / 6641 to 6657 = -0.076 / 7.91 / 8.33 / 7.72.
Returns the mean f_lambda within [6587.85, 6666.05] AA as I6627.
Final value 8.04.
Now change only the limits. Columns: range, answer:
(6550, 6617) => 7.87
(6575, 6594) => 8.06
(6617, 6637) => 8.19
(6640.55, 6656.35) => 7.78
